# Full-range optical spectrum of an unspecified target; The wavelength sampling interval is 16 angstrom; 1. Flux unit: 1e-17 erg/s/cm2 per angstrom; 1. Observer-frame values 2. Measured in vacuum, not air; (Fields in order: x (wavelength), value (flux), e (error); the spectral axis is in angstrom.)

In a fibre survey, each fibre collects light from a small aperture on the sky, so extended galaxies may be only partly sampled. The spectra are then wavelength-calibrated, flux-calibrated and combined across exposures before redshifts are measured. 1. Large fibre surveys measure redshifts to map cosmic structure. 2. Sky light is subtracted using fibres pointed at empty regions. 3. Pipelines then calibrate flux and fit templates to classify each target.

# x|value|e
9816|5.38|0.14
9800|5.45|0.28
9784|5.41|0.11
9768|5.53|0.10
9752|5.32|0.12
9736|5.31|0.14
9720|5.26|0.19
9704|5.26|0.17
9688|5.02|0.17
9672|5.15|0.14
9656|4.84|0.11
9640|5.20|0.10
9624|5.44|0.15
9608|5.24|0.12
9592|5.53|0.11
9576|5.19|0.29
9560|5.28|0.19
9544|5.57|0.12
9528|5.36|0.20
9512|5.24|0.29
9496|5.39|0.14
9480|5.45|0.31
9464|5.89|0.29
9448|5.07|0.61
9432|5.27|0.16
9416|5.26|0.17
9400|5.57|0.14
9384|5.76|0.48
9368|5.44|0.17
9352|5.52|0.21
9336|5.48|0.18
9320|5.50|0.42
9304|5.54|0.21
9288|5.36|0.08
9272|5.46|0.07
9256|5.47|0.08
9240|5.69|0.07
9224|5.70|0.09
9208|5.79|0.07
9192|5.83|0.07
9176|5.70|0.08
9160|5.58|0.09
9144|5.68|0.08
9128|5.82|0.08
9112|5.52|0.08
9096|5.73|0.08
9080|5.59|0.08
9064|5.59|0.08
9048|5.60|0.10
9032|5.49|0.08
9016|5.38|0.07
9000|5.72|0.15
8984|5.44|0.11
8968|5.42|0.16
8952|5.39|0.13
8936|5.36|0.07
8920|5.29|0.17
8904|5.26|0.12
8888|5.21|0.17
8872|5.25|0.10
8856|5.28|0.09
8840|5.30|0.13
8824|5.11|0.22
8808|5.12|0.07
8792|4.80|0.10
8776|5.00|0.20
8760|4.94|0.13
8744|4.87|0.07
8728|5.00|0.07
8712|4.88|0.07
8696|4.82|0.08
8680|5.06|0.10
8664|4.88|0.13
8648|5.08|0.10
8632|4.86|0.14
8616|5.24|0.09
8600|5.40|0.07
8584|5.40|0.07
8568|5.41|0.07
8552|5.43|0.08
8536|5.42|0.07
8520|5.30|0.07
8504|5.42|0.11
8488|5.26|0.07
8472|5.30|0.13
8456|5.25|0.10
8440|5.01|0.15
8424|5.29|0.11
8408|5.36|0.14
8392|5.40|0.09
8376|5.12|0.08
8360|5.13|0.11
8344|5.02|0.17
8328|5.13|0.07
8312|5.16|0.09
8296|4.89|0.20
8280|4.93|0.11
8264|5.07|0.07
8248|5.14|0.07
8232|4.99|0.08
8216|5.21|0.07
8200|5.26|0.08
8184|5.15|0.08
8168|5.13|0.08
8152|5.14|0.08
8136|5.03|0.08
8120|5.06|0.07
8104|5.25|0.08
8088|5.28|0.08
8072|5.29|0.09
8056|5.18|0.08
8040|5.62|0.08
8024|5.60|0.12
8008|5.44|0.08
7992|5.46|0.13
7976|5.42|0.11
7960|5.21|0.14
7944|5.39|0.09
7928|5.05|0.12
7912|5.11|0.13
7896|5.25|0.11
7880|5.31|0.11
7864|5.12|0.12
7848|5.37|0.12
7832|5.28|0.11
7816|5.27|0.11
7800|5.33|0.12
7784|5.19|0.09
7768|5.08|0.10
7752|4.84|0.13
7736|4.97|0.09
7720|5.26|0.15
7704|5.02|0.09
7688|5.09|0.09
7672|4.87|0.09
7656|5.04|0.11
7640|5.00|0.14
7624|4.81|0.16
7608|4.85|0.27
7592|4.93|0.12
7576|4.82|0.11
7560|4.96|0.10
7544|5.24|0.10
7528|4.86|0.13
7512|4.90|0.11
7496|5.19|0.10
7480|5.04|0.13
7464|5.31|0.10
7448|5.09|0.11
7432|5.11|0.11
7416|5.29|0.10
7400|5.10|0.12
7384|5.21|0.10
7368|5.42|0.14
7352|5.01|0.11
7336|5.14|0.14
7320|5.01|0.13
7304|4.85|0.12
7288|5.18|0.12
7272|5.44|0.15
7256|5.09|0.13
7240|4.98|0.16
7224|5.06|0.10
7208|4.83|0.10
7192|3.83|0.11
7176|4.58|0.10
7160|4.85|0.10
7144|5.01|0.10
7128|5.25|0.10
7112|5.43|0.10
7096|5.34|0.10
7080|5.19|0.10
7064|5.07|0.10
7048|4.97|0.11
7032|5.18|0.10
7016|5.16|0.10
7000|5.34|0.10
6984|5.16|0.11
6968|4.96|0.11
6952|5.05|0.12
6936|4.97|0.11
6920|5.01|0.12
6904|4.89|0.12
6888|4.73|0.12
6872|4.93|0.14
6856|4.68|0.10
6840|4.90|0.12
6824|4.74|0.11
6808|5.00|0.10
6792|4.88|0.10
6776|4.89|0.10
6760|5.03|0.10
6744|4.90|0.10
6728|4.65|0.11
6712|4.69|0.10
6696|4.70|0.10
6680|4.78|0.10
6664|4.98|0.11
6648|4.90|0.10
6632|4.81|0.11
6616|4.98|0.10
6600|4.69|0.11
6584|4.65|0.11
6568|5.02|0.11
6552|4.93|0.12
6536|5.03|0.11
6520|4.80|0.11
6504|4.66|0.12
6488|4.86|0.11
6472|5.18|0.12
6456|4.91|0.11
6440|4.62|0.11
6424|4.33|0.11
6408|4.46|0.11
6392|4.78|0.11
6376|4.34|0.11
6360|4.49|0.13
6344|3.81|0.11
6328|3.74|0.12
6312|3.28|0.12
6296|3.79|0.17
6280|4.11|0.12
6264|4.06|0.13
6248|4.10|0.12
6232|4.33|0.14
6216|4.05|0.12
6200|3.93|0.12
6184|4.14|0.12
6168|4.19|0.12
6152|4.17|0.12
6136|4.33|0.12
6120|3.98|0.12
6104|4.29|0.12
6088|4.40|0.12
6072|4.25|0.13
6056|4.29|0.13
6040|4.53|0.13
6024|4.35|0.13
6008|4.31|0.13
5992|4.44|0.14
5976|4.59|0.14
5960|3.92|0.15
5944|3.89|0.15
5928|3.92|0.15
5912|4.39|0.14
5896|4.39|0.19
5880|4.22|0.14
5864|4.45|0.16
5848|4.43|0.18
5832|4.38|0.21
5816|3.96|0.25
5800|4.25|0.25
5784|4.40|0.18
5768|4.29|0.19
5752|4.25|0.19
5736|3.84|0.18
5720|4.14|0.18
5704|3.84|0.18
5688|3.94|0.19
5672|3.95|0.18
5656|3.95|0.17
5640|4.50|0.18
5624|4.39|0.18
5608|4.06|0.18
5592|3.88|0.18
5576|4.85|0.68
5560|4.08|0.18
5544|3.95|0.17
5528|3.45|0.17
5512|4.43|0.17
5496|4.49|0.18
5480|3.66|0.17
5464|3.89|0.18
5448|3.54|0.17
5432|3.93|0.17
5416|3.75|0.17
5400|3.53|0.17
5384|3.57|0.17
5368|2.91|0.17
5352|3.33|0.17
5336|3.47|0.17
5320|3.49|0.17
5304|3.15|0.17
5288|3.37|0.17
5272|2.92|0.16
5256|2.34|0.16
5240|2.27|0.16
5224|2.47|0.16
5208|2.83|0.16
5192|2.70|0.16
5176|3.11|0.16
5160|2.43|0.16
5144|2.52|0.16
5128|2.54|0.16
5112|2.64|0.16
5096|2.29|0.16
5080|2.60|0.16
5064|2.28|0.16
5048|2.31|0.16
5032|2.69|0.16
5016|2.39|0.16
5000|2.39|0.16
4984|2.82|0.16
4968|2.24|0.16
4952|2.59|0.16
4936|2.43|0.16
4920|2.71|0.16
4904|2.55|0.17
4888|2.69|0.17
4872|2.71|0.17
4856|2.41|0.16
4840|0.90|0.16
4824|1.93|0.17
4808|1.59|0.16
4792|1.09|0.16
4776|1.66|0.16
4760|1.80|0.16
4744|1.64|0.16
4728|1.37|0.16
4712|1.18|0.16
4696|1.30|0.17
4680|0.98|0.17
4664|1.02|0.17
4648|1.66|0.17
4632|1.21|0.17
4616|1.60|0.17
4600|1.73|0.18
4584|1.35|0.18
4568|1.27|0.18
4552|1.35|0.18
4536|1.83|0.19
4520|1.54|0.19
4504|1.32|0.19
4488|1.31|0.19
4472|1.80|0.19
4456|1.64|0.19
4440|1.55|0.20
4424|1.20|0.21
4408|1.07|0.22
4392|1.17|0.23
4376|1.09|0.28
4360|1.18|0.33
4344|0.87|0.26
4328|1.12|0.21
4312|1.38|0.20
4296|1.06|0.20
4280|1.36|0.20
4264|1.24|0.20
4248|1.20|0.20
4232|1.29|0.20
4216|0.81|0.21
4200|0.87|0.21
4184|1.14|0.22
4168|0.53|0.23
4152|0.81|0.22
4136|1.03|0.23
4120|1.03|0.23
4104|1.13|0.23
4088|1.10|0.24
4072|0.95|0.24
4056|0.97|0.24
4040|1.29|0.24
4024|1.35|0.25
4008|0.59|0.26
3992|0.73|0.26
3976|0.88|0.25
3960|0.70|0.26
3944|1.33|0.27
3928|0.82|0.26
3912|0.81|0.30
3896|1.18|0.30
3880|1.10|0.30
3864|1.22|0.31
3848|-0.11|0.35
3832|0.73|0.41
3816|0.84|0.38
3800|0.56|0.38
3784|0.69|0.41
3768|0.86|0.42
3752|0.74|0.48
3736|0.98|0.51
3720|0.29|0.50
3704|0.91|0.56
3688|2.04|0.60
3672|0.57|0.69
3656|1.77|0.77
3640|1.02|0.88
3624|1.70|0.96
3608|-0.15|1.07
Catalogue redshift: 0.219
